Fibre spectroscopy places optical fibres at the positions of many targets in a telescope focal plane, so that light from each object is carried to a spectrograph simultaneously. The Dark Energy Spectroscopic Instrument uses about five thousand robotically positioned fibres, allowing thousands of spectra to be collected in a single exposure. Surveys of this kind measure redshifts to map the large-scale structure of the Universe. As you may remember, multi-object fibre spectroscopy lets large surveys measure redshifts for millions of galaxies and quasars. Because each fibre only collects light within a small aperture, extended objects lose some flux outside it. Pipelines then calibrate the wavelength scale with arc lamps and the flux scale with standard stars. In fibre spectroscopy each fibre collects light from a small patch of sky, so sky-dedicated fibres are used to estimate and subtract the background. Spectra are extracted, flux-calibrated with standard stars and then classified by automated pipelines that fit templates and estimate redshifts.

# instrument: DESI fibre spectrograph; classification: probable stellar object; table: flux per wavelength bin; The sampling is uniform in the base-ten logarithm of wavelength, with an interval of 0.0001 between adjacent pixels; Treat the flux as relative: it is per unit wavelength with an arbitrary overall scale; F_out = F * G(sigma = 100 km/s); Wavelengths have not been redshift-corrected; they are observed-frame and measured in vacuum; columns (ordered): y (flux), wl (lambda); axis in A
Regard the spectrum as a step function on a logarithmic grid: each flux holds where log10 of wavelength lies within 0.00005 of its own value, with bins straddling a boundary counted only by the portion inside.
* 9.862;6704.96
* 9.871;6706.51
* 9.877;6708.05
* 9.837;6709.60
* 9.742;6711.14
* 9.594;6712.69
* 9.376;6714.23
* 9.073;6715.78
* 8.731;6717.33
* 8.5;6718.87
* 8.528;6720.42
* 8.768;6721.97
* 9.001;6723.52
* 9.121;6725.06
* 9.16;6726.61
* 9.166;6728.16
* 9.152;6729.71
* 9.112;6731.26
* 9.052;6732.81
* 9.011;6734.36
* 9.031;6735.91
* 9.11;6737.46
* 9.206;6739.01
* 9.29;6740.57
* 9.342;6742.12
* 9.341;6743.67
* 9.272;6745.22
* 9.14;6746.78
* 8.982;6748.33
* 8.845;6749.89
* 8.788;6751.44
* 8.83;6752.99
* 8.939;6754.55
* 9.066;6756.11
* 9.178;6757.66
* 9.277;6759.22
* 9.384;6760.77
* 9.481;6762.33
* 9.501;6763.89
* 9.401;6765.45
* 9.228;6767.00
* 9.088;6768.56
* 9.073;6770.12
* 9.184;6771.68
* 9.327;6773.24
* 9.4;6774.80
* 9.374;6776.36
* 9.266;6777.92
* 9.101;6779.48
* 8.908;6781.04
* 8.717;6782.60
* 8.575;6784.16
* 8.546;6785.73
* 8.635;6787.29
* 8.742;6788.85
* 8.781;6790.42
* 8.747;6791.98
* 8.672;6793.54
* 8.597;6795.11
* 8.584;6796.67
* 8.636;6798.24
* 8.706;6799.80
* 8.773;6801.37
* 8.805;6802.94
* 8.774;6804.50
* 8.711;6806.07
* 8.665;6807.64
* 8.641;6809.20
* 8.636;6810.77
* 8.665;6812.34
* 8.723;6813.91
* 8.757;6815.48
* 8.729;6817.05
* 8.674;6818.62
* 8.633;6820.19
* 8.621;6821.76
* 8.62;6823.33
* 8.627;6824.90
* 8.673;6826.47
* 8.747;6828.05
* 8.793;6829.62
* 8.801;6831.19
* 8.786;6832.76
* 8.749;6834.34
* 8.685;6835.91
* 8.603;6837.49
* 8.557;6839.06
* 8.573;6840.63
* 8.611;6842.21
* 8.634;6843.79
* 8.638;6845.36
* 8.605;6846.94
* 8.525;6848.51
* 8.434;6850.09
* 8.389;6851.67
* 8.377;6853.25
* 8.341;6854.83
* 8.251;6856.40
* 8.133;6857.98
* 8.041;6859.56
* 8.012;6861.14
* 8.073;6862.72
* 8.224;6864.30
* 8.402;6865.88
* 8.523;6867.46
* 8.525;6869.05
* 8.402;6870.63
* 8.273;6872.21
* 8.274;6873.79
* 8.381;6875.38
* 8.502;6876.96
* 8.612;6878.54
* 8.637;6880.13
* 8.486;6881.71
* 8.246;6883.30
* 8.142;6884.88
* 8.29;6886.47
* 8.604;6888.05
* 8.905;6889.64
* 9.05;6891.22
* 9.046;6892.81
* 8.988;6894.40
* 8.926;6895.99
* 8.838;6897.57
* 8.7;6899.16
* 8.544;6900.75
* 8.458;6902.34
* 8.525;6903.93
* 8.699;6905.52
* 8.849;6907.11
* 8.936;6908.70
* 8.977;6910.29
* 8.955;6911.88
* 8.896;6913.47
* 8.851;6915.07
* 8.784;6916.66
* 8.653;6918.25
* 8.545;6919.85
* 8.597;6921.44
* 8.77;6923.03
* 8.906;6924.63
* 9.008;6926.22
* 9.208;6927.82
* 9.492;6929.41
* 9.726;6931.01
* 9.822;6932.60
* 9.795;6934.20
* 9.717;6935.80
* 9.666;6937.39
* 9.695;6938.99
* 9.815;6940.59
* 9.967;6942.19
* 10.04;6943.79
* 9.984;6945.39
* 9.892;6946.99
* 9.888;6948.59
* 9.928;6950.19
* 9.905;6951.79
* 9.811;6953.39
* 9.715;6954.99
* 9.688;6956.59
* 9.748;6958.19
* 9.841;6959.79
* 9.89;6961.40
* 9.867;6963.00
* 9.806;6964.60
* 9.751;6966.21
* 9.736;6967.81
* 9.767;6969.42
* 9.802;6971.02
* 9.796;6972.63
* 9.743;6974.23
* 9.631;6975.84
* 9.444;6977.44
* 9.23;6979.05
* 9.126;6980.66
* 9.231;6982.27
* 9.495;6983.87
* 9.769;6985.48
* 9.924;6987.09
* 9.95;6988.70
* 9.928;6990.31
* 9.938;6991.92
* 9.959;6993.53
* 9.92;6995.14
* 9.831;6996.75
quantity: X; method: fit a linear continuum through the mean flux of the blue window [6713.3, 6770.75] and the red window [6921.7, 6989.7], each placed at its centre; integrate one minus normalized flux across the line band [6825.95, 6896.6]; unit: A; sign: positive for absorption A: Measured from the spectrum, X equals 6.7 A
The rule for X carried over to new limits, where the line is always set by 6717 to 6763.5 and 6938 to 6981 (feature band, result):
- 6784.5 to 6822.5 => 2.4 A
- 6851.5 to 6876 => 3.0 A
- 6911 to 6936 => 1.4 A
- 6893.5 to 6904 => 0.9 A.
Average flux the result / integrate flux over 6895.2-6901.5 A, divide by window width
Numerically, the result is 8.76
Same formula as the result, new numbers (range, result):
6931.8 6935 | 9.81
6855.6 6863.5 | 8.11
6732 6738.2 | 9.05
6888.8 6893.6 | 9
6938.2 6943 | 9.82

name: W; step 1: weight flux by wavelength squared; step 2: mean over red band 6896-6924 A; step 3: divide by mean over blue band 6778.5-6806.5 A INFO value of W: 1.04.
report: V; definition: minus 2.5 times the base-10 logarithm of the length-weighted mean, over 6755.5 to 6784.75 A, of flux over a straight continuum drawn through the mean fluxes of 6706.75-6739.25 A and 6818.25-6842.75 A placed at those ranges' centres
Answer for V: -0.03 mag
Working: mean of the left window 9.16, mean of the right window 8.67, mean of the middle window 9.19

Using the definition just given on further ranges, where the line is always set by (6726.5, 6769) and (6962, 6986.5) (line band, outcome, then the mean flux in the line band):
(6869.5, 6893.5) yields 0.11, 8.52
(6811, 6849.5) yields 0.08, 8.67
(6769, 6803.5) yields 0.04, 8.87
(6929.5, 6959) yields -0.03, 9.82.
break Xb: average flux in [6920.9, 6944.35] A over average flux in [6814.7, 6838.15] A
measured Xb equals 1.1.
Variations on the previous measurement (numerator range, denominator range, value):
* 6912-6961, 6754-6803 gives 1.05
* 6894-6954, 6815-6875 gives 1.09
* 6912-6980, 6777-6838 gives 1.09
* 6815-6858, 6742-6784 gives 0.94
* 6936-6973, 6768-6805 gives 1.11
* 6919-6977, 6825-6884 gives 1.14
